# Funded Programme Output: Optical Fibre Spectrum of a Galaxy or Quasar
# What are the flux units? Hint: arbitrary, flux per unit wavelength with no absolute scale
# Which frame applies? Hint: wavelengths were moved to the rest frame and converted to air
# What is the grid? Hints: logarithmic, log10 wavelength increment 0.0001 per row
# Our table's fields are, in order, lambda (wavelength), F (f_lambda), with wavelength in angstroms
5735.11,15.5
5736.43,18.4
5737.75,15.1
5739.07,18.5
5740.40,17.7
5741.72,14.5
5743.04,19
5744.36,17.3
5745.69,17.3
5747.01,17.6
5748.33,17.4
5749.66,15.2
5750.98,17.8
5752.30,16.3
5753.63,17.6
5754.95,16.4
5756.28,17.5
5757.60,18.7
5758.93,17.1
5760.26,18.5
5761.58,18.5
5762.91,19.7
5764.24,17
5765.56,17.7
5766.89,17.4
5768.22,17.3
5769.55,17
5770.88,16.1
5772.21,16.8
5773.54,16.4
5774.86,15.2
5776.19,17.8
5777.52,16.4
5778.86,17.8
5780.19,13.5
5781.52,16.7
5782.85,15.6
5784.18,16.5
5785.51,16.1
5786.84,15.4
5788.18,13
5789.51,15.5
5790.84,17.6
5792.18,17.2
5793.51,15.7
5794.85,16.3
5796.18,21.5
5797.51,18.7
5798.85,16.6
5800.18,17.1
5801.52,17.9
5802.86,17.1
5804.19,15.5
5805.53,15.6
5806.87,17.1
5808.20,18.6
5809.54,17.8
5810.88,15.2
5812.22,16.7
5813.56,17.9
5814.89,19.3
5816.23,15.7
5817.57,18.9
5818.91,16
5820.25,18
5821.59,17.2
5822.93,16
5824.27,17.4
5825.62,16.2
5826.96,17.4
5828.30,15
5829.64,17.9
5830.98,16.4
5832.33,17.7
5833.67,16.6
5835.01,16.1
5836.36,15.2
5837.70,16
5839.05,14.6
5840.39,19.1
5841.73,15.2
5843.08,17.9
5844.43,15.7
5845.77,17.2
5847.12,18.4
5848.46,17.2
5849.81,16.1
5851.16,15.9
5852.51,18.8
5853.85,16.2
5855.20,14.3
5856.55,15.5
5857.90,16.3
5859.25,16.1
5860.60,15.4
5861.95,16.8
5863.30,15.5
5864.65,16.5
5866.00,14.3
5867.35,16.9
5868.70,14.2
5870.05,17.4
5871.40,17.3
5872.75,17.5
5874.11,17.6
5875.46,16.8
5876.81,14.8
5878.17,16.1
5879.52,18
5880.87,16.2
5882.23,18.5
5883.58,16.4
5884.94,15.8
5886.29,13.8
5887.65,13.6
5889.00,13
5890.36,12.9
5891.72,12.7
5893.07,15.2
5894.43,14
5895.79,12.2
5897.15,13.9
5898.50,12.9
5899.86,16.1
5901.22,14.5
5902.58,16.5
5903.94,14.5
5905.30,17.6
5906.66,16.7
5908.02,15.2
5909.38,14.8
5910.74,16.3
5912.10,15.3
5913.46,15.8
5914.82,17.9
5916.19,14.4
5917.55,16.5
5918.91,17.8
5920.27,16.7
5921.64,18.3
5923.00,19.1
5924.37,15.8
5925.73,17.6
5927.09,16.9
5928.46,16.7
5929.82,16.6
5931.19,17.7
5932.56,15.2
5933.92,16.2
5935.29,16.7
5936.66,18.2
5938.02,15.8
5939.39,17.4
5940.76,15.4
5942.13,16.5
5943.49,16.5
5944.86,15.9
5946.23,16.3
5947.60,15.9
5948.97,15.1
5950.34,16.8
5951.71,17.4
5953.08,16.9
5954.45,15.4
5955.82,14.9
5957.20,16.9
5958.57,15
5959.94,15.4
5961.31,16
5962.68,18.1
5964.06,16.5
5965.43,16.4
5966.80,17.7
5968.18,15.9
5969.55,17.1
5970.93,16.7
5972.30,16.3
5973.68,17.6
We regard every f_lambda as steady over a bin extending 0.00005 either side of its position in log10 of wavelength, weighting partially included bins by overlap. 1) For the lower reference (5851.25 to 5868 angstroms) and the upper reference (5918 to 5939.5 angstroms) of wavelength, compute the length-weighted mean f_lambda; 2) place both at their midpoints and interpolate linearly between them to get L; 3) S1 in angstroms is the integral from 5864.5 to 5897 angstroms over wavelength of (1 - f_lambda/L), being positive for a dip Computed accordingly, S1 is 1.8 angstroms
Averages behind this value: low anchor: 16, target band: 15.4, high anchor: 17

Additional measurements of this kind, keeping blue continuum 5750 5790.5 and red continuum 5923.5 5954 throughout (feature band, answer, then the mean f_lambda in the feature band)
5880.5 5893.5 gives 1.4 angstroms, 14.8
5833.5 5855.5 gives 0.2 angstroms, 16.5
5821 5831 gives 0.0 angstroms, 16.7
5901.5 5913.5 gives 0.6 angstroms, 15.8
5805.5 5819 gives -0.5 angstroms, 17.3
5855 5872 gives 0.7 angstroms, 15.9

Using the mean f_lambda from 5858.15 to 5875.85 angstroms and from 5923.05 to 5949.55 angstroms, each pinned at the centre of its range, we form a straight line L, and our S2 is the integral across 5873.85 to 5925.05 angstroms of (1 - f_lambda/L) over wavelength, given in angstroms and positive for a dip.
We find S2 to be 2.5 angstroms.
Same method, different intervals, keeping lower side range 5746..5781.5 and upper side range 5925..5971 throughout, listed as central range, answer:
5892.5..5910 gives 1.8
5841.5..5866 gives 0.6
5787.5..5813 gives 0.1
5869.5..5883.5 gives -0.2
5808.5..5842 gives 0.1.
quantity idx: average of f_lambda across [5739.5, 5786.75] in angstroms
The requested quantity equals 17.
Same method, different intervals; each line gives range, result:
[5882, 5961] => 15.9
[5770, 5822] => 16.8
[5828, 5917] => 15.9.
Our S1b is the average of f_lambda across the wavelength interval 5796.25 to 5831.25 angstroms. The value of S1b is 17.1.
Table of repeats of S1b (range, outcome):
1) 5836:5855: 16.6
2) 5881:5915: 15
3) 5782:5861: 16.7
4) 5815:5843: 16.7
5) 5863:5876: 16.4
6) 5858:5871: 16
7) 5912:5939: 16.8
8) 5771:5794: 16.1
